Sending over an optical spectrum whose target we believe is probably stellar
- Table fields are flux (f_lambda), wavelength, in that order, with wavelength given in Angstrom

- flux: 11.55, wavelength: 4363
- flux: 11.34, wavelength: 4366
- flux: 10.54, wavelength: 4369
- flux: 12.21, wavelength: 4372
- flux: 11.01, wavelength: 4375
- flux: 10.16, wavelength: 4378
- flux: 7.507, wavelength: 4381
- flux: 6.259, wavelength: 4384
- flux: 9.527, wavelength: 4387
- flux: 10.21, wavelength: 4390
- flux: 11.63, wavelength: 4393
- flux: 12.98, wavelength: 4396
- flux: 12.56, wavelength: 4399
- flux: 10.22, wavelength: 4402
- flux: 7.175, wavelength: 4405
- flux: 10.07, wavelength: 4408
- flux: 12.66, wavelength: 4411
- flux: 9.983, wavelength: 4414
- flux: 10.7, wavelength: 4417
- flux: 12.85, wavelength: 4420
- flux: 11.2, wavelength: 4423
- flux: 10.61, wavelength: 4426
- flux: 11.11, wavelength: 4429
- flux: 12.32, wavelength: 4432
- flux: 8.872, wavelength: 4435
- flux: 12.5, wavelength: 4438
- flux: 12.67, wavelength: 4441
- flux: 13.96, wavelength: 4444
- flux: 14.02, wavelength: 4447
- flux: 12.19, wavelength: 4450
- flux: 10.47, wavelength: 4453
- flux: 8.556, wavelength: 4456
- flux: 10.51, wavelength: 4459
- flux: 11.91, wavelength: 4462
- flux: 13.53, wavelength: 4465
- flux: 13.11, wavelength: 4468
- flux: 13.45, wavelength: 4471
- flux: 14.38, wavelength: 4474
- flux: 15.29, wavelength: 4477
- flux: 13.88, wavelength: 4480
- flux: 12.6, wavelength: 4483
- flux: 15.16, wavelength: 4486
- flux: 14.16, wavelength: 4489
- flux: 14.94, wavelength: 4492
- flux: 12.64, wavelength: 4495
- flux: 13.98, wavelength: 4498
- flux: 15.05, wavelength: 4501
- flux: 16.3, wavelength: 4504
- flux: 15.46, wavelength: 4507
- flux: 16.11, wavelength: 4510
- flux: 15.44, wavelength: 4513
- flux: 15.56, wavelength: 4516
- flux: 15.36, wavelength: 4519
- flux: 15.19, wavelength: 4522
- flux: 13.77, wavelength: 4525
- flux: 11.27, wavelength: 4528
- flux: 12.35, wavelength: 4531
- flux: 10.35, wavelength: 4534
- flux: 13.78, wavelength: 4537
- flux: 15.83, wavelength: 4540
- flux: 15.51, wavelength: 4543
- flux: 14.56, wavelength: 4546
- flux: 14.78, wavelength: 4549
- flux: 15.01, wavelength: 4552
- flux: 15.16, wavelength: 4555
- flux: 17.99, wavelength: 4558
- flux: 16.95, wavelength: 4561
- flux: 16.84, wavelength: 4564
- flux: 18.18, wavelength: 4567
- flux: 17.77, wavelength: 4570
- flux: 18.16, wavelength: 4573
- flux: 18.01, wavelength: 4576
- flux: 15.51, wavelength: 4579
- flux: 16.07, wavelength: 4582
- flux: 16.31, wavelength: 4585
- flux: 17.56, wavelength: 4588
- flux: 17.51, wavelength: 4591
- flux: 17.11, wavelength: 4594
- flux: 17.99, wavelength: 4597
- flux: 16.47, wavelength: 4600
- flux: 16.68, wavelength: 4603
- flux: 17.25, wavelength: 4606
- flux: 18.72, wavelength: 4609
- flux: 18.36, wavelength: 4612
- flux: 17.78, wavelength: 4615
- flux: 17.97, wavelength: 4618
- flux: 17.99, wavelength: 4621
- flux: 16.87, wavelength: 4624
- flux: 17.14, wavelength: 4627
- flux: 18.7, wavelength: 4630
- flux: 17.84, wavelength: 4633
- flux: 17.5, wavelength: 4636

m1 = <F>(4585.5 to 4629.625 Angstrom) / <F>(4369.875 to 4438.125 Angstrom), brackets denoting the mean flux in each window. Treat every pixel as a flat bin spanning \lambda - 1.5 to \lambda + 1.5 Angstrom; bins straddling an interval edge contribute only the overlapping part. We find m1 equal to 1.66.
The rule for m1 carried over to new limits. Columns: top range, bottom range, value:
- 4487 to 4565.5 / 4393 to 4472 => 1.28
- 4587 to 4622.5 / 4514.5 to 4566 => 1.19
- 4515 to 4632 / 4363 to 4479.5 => 1.43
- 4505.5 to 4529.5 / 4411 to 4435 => 1.32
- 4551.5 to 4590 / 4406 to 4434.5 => 1.52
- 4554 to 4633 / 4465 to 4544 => 1.22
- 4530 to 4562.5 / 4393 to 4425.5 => 1.34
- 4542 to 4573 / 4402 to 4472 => 1.43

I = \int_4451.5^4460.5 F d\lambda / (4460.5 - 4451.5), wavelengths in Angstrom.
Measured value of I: 9.85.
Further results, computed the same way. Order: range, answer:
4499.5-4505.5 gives 15.7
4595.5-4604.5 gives 17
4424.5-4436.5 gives 10.7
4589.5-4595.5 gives 17.3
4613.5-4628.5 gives 17.6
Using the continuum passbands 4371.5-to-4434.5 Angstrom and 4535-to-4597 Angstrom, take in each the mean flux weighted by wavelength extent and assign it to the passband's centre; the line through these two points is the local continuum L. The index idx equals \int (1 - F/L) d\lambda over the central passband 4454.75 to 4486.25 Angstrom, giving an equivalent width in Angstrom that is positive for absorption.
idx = 0.3 Angstrom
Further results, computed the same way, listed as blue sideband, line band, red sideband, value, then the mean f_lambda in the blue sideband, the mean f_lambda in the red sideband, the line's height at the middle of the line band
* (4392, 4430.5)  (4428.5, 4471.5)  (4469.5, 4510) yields 2.69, 11.1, 14.5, 12.7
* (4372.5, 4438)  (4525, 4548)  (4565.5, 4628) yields 2.75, 10.5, 17.4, 15.2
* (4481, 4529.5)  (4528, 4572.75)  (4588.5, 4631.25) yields 1.71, 14.6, 17.6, 15.9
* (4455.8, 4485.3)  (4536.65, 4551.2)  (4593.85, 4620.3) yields 0.46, 13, 17.6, 15.5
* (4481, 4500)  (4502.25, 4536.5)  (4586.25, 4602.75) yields 1.26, 13.9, 17.3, 14.9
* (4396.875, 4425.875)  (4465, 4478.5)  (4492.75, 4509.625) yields -0.49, 10.9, 14.8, 13.5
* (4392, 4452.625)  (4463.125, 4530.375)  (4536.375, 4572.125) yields -1.27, 11.5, 16.1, 14.1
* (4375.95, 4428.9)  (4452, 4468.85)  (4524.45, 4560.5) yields 1.01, 10.4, 14.3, 12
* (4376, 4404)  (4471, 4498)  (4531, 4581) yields -1.54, 10.1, 15.8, 13.3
